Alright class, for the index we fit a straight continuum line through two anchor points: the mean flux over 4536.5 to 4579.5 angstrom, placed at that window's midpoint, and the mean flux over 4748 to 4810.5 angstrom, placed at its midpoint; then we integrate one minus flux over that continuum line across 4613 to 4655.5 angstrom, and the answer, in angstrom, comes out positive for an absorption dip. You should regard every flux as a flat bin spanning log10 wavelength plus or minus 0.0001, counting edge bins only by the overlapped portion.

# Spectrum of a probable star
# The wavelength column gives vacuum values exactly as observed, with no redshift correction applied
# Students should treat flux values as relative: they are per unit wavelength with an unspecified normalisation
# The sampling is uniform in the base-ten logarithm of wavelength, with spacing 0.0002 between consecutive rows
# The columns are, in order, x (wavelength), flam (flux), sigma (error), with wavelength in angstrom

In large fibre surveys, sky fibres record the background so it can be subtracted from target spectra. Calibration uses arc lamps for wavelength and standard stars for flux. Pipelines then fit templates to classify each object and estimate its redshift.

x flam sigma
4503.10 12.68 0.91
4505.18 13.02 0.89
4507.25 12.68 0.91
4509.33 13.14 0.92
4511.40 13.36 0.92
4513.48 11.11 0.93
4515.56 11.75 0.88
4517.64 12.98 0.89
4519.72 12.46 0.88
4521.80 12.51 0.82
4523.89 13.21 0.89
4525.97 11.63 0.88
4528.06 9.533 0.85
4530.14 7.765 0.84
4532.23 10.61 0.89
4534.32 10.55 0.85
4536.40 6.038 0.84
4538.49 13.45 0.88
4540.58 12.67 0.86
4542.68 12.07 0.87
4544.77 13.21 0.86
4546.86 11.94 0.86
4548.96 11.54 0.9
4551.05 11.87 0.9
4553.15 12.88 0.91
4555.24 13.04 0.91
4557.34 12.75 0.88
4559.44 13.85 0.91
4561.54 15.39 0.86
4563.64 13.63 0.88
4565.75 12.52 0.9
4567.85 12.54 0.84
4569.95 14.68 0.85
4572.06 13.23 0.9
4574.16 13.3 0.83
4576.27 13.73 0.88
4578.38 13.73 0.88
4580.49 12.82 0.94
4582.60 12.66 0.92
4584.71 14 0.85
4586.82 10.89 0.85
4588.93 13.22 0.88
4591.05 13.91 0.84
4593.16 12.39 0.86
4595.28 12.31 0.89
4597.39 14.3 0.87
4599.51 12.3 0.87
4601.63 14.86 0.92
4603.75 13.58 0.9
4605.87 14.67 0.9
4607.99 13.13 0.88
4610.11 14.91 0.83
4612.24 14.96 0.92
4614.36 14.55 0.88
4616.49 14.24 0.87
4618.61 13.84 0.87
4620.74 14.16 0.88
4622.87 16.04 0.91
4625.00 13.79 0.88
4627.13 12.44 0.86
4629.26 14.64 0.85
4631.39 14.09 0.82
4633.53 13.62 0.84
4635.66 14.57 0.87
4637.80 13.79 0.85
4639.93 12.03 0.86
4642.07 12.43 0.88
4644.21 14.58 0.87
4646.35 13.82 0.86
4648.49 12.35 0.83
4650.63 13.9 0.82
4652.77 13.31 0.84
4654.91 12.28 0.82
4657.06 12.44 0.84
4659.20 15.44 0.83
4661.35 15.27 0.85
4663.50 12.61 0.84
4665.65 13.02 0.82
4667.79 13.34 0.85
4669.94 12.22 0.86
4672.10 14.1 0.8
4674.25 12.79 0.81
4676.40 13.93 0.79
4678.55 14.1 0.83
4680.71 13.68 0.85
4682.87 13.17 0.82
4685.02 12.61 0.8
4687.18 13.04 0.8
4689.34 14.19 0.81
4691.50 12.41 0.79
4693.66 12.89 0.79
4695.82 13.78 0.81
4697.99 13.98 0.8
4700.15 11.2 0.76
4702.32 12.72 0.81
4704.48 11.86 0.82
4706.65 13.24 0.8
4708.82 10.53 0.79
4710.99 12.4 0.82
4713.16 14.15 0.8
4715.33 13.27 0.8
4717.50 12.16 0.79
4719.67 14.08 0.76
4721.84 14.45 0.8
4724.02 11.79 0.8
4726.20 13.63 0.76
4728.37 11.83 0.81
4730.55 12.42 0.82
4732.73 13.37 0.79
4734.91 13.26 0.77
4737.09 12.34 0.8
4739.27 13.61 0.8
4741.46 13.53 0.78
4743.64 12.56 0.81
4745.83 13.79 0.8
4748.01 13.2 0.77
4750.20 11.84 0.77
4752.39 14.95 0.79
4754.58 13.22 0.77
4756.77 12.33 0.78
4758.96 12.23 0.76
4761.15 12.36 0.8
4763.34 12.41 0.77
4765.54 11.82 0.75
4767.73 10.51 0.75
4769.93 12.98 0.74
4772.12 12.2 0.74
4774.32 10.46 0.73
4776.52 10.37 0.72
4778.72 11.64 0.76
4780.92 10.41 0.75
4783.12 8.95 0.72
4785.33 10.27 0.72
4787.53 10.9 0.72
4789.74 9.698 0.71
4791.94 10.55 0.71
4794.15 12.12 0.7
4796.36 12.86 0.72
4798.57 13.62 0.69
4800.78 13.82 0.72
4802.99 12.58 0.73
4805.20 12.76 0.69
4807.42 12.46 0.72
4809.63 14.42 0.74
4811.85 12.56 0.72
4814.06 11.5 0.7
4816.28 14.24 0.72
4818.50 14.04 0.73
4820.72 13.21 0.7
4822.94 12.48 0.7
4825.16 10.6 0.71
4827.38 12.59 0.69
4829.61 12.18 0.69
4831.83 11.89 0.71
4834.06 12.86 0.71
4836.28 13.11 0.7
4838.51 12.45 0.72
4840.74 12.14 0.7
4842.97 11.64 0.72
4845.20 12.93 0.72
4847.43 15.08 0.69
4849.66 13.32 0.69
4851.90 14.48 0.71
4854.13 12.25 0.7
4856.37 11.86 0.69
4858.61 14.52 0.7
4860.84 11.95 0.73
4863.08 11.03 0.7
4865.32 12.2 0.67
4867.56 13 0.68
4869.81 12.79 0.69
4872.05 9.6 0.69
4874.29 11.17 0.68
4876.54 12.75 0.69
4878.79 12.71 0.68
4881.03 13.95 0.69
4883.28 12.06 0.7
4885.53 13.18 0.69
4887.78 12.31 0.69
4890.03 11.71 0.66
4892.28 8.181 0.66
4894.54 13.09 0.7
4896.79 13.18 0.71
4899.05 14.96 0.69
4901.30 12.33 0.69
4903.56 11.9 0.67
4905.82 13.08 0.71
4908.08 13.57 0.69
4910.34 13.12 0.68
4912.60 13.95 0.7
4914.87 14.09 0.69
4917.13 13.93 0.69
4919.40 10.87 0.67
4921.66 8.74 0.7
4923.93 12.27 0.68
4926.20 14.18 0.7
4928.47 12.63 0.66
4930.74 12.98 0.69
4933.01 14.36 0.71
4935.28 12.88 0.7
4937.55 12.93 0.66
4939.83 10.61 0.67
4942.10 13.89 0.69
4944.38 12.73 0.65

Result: -3.8 angstrom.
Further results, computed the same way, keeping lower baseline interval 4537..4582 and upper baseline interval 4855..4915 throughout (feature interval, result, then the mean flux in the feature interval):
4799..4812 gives -0.6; 13.2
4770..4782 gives 1.4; 11.2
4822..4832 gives 0.5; 11.9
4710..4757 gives -1.4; 13.1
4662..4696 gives -1.1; 13.3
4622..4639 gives -1.6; 14.1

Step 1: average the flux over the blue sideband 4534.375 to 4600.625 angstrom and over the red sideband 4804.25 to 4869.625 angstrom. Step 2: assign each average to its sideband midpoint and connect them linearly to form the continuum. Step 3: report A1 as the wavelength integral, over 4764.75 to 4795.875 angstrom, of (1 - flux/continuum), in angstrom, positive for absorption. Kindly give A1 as 4.4 angstrom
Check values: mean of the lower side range 12.8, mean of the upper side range 12.7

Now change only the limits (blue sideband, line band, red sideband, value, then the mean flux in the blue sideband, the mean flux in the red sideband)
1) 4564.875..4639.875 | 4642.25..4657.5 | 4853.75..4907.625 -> 0.2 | 13.7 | 12.3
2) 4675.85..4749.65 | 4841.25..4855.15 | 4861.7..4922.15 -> -0.8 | 13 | 12.4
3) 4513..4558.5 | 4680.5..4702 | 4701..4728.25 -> -0.7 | 11.6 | 12.8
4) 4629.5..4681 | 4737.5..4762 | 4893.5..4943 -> 0.4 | 13.5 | 12.9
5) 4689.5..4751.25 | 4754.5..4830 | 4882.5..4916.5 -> 4.7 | 12.9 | 12.7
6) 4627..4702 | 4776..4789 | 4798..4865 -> 2.6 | 13.4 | 12.8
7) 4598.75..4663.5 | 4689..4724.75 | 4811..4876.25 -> 1.4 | 13.9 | 12.5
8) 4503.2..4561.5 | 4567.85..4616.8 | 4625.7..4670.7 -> -3.1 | 12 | 13.5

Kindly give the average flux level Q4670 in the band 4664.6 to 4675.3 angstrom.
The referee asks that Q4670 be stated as 13.1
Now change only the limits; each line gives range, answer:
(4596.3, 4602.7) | 13.8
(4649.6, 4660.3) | 13.5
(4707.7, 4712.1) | 11.5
